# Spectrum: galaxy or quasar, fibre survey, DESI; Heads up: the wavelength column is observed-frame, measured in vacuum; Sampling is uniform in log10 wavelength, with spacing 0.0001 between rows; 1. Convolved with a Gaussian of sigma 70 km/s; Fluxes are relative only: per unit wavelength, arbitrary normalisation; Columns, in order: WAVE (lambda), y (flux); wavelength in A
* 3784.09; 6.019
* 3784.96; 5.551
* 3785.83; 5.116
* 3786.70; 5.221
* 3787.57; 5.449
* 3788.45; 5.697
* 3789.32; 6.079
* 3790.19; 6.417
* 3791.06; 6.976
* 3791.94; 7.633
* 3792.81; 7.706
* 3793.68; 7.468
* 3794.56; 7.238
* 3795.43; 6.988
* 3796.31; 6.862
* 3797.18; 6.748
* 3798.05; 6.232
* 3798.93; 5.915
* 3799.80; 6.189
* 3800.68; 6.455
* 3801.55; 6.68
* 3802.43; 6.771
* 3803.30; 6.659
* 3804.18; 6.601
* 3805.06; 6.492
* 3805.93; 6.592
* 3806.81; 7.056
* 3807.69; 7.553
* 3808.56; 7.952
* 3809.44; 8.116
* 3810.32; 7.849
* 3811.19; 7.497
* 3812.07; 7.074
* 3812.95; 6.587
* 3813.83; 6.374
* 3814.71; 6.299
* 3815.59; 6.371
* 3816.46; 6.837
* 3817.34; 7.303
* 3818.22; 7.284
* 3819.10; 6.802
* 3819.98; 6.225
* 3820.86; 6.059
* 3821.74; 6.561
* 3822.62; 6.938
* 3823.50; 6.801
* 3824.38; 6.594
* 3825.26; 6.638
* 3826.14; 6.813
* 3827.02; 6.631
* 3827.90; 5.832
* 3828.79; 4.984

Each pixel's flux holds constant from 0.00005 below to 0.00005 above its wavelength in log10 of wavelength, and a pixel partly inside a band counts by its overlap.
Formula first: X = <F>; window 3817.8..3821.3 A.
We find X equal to 6.59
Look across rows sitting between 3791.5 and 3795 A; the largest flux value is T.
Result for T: 7.706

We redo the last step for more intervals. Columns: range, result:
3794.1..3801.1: 7.238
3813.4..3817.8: 7.303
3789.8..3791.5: 6.976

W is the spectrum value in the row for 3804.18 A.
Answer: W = 6.601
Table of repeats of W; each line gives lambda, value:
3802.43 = 6.771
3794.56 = 7.238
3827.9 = 5.832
